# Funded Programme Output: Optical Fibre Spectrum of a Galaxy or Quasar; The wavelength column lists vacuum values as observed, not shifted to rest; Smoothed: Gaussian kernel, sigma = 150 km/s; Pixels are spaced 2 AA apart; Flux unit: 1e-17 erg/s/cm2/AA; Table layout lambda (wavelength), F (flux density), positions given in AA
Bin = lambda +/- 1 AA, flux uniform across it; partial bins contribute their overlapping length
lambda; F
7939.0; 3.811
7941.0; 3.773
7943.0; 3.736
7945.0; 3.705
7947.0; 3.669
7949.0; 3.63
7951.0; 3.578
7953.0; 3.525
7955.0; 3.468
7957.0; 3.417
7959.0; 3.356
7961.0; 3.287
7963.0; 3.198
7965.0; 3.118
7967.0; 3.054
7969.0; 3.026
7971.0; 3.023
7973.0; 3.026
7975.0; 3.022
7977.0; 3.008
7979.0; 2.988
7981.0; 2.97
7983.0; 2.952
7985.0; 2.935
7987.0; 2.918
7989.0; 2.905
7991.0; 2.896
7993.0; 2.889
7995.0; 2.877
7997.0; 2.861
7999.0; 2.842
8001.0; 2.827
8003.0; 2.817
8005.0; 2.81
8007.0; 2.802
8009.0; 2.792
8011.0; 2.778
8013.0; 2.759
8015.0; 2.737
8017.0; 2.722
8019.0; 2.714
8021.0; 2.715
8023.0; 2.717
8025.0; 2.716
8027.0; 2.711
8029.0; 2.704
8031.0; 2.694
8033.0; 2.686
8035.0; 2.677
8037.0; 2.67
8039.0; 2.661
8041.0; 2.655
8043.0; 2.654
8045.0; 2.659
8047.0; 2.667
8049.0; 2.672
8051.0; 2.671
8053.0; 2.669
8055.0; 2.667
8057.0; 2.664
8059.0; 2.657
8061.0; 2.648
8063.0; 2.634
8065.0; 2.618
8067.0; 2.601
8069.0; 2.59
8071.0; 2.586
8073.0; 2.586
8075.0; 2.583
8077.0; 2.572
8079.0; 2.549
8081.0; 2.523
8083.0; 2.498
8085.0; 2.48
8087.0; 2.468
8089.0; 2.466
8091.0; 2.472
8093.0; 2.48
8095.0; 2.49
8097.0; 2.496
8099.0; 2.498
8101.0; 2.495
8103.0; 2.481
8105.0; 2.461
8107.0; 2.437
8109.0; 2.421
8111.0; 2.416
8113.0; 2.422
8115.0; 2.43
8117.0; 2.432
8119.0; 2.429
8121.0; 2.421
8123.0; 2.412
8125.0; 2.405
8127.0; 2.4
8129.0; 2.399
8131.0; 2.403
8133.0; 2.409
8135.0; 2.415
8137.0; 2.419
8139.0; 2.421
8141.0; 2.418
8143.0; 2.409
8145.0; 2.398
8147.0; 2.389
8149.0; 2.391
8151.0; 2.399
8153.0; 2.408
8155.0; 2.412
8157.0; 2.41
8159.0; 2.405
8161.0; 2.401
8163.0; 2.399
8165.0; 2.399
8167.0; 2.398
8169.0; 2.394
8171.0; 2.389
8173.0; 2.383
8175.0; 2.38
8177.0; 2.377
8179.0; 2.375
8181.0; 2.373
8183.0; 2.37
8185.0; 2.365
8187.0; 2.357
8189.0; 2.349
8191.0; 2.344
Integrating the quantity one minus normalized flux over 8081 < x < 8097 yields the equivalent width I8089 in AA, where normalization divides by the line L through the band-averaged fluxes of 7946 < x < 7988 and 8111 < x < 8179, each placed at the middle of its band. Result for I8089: 1.0 AA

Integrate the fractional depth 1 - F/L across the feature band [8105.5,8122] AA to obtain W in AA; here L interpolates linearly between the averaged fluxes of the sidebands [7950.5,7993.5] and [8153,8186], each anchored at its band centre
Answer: 1.1 AA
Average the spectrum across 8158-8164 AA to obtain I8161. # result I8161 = 2.4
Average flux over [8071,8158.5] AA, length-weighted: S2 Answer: 2.45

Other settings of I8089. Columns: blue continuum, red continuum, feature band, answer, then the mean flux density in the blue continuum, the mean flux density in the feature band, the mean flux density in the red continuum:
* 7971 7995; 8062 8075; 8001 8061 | 1.03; 2.95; 2.71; 2.6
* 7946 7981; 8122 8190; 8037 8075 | 2.64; 3.25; 2.64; 2.4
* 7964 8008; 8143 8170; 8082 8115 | 1.48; 2.93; 2.47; 2.4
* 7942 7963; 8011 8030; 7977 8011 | 1.71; 3.52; 2.88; 2.72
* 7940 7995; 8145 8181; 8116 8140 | 1.21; 3.22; 2.41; 2.39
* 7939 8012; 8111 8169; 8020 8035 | 1.03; 3.13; 2.7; 2.41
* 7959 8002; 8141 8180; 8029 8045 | 0.75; 2.99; 2.67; 2.4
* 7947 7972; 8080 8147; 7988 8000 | 0.94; 3.32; 2.88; 2.44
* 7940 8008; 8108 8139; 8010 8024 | 0.96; 3.14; 2.73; 2.42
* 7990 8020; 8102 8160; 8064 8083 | 0.15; 2.81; 2.57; 2.42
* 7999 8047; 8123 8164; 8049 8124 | 0.91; 2.73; 2.53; 2.41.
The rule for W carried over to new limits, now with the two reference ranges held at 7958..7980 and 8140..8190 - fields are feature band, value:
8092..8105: 0.7 AA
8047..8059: 0.6 AA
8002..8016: 0.8 AA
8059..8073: 0.7 AA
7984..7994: 0.4 AA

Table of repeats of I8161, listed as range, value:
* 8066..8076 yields 2.59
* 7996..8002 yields 2.84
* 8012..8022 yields 2.73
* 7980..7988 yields 2.94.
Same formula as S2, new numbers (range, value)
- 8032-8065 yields 2.66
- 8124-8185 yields 2.4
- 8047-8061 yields 2.67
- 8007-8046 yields 2.71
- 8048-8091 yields 2.59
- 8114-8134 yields 2.41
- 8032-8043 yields 2.67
